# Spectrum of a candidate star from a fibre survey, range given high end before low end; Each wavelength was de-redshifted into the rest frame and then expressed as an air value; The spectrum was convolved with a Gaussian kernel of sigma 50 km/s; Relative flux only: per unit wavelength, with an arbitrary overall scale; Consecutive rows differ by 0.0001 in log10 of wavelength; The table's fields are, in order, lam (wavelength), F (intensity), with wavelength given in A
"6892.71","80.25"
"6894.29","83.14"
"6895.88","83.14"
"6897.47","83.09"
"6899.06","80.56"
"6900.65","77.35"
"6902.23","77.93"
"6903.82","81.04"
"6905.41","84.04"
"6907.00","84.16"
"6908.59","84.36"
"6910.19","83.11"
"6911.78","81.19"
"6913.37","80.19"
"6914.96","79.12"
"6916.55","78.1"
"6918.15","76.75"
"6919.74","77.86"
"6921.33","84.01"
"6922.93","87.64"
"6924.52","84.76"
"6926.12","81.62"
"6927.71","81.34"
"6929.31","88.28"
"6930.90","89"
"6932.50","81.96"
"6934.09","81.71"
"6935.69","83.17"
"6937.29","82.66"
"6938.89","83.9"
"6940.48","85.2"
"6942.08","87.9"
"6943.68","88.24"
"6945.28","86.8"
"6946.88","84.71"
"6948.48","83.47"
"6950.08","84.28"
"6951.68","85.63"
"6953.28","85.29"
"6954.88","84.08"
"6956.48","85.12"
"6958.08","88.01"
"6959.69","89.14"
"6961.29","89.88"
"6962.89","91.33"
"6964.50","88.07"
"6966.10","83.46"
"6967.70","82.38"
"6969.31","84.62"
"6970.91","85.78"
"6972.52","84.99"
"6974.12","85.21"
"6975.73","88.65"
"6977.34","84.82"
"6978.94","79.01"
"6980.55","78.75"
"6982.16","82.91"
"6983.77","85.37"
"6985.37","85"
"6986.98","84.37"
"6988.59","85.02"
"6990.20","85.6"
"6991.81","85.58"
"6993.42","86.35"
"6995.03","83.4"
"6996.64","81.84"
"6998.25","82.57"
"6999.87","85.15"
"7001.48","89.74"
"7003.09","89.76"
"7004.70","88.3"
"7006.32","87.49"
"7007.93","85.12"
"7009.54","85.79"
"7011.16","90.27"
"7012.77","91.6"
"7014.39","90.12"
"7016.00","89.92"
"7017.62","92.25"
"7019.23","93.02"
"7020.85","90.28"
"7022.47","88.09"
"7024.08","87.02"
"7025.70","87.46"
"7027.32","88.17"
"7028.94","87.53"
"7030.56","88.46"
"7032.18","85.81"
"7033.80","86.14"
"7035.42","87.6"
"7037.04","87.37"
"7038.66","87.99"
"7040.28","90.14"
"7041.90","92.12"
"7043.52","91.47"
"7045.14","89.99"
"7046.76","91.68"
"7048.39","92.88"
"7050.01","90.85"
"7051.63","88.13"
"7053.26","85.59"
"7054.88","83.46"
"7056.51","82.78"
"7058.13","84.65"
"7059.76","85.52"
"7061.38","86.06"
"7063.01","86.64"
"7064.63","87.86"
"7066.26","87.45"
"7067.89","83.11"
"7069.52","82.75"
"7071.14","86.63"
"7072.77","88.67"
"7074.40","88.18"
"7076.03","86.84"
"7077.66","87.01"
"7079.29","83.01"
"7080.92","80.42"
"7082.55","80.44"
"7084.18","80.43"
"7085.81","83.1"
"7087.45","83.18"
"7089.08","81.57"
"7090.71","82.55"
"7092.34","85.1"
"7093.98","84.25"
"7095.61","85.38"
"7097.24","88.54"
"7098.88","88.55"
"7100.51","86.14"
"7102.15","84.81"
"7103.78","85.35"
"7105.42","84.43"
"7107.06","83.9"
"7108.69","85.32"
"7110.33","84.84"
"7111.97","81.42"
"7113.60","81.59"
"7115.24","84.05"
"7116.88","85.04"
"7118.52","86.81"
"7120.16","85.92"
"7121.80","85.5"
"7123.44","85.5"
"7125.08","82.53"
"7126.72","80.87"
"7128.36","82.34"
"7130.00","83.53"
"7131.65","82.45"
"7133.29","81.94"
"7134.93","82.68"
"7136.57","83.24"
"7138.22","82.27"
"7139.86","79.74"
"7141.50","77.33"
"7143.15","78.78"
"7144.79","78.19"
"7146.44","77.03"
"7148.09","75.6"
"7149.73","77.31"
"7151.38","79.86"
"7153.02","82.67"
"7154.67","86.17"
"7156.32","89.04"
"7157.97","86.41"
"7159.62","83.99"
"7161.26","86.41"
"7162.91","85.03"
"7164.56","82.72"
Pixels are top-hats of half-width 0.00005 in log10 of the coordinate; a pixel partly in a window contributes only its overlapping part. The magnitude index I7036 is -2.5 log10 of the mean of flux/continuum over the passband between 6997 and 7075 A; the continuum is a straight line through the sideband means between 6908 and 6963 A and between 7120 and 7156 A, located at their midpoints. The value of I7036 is -0.06 mag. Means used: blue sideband 84.2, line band 87.9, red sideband 81.5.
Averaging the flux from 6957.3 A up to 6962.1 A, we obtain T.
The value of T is 89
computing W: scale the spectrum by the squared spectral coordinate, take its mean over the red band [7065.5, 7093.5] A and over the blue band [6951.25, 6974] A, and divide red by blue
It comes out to 1.0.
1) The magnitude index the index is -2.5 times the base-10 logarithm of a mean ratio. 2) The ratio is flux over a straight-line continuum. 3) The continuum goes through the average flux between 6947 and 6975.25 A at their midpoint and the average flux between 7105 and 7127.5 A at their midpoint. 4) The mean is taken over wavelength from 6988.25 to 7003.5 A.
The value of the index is 0.00 mag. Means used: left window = 85.9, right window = 84.1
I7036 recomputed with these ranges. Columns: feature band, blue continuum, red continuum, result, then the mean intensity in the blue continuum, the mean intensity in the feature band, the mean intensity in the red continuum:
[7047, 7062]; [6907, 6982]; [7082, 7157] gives -0.043 mag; 84.2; 86.8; 83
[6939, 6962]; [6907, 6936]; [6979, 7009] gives -0.035 mag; 82.5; 86.2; 85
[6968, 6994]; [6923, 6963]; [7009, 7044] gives 0.033 mag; 85.5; 84.4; 89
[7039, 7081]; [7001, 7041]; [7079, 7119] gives -0.011 mag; 88.6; 87.2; 84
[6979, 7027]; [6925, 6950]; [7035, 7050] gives 0.018 mag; 84.6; 86.7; 90.3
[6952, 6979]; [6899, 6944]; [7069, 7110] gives -0.037 mag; 82.6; 86.1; 84.7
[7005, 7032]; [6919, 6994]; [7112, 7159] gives -0.060 mag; 85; 88.8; 82.3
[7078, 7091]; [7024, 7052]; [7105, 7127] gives 0.053 mag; 89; 82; 84.2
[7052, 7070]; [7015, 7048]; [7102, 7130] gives 0.028 mag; 89.2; 85.2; 84.1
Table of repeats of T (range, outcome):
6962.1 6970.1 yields 85.9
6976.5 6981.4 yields 80.9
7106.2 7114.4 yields 83.5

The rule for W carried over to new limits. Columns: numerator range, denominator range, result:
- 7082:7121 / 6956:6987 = 1.02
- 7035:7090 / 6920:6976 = 1.04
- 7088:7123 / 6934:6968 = 1.03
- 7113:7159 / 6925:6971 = 1.02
